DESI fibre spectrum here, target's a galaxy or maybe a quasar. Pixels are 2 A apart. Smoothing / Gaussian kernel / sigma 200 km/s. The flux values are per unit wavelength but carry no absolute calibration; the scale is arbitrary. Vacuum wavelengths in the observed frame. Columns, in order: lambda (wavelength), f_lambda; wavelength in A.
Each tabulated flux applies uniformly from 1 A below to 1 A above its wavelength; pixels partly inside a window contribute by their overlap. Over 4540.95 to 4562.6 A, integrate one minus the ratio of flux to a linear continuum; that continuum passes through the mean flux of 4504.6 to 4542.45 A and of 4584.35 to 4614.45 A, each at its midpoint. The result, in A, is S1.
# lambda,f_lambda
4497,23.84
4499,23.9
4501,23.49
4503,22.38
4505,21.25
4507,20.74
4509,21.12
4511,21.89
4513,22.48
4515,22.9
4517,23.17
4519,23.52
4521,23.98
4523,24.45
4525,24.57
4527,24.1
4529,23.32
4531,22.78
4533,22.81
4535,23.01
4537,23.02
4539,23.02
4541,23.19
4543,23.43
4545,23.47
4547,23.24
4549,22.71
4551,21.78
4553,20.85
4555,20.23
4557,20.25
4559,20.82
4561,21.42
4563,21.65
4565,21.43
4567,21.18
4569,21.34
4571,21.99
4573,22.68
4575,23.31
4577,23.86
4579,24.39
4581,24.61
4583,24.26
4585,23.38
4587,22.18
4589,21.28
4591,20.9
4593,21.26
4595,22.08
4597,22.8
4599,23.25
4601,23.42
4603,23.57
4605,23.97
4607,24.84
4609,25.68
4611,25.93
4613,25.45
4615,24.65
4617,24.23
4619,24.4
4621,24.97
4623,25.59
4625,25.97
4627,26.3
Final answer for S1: 1.1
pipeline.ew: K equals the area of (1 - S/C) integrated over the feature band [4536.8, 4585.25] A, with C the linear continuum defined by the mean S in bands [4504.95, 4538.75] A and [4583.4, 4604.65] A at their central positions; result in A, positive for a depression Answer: 0.6 A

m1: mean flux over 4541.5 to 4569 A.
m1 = 21.7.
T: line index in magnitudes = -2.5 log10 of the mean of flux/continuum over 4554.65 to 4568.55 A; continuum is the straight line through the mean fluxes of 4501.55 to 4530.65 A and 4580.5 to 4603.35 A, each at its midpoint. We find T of 0.08 mag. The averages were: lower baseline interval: 22.9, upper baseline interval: 22.7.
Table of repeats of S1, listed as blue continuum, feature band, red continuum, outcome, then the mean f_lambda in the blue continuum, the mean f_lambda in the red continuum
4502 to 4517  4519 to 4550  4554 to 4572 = -2.67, 21.9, 21.1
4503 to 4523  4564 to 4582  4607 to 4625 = 0.95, 22.4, 25.1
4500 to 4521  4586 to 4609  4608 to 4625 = 1.73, 22.4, 25.2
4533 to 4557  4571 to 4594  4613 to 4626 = 0.82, 22.5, 25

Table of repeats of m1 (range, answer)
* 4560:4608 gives 22.7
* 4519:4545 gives 23.5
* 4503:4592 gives 22.5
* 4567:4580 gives 22.8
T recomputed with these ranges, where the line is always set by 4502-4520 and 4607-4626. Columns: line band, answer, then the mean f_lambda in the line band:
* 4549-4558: 0.117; 21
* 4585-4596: 0.129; 21.7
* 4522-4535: -0.045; 23.6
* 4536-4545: -0.009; 23.2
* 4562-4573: 0.103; 21.6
